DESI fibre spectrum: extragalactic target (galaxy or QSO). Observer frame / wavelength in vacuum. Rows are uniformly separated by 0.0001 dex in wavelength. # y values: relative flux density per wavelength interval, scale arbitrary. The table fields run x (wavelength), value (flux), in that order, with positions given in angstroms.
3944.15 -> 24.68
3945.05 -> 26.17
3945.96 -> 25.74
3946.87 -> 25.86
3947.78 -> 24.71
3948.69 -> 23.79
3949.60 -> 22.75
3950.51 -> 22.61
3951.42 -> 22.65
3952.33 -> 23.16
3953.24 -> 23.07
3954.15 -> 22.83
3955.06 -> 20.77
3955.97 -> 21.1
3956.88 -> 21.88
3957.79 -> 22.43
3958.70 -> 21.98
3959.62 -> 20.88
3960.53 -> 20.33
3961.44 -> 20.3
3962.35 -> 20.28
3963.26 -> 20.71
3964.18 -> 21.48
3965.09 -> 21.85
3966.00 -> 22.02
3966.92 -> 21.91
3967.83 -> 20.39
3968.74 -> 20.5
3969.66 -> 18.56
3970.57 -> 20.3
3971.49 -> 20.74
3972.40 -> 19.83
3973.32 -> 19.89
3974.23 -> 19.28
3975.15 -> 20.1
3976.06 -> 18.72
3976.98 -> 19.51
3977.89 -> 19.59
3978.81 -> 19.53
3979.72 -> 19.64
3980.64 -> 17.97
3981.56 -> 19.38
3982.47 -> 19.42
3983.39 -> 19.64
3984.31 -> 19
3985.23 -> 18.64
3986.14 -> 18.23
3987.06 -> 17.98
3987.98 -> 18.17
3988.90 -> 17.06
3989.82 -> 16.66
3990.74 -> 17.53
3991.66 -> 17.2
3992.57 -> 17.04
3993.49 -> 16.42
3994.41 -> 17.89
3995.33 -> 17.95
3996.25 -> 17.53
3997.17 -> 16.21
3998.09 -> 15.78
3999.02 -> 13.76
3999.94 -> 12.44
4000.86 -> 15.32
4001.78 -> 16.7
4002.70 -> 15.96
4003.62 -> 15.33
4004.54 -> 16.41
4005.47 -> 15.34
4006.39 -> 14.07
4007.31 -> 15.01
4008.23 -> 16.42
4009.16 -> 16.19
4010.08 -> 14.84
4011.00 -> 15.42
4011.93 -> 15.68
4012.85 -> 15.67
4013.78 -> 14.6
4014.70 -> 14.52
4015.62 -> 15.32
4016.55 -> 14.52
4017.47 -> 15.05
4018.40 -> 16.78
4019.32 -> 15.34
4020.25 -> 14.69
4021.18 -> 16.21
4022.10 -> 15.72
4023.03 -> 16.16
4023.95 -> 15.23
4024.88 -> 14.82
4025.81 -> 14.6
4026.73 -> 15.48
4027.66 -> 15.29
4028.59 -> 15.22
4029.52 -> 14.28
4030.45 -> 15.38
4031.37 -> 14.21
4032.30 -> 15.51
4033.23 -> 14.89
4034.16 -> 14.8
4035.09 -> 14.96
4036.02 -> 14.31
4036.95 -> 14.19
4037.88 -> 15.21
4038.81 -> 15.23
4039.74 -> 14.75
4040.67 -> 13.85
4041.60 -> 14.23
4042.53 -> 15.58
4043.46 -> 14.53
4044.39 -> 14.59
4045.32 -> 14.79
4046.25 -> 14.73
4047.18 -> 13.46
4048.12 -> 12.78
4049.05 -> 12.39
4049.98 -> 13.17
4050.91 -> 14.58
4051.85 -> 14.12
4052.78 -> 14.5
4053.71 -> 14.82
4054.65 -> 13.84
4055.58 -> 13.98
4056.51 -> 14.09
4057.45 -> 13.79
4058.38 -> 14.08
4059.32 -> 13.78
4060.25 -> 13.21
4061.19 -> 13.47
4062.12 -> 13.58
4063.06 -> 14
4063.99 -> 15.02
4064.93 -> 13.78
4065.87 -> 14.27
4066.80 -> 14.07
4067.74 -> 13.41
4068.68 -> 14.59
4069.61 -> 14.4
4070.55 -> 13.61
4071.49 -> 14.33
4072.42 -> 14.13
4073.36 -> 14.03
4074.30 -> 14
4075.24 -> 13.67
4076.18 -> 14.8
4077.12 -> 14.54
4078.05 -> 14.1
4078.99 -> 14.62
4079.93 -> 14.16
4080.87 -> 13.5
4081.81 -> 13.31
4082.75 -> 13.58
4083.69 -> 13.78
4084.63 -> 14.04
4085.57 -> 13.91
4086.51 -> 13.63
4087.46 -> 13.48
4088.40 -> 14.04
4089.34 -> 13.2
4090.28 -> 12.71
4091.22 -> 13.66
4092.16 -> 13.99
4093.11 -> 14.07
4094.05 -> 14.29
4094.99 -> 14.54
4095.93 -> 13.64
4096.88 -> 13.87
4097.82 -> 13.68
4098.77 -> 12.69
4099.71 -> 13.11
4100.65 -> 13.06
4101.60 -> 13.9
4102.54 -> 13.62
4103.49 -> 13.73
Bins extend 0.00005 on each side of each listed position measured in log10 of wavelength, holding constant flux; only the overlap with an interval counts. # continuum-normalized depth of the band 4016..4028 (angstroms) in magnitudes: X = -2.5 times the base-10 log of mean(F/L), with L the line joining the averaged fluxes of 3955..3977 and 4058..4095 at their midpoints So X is 0.124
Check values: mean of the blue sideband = 20.6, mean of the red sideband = 13.9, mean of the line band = 15.4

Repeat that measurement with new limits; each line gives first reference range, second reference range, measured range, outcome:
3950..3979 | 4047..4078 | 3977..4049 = 0.10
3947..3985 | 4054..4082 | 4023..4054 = 0.10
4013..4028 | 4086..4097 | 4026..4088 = 0.02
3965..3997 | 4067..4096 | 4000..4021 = 0.14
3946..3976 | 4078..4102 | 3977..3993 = 0.09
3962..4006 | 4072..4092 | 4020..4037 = 0.09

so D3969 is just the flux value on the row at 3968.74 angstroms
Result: 20.5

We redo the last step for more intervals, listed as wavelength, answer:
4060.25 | 13.21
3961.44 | 20.3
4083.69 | 13.78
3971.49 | 20.74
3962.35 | 20.28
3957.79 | 22.43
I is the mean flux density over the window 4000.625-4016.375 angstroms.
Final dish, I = 15.4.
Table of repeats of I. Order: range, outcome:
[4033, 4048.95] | 14.5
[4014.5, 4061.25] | 14.6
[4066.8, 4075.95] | 14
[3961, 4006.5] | 18.3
